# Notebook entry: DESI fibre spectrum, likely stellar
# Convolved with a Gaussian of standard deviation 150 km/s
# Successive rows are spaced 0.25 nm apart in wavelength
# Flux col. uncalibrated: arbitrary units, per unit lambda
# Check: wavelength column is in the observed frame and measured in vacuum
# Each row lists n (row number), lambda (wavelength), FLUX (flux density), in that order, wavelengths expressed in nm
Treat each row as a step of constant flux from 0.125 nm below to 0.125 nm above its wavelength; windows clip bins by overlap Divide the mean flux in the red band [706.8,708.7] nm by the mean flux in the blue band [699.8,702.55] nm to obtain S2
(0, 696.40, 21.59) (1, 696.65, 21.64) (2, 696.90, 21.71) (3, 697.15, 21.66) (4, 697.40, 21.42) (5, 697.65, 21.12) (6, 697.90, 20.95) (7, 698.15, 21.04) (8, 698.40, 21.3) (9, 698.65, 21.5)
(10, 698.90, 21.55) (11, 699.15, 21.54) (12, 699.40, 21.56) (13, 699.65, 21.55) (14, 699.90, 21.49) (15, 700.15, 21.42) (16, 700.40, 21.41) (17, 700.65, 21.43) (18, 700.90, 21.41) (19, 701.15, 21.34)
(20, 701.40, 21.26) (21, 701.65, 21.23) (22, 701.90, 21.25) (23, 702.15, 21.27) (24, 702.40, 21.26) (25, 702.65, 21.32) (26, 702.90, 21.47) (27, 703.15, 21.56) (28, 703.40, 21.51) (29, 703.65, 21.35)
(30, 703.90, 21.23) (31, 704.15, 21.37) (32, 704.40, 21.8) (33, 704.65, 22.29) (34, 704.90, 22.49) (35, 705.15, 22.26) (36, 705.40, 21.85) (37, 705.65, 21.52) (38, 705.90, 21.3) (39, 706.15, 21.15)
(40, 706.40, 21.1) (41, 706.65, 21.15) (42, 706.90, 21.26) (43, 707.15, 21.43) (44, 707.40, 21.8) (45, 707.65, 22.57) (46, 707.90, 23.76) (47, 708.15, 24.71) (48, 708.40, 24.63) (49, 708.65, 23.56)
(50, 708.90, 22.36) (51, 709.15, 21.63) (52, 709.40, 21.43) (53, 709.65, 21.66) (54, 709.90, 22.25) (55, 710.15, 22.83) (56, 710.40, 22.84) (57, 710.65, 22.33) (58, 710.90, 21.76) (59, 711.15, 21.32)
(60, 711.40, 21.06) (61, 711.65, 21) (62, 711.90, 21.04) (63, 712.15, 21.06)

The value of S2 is 1.1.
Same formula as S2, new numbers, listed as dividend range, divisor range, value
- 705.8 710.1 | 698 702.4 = 1.04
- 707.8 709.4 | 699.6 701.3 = 1.09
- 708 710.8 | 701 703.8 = 1.07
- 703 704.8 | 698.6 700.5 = 1.00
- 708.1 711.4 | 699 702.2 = 1.05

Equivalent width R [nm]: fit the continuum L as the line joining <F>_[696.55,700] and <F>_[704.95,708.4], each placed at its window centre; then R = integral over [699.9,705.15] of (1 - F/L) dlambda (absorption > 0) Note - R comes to 0.064 nm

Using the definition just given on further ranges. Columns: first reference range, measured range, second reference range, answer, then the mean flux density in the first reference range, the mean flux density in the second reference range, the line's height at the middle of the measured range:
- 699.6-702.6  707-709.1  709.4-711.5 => -0.116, 21.4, 22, 21.8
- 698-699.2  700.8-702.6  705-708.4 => 0.030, 21.4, 22.1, 21.6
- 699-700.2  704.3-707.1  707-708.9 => 0.129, 21.5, 23.1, 22.7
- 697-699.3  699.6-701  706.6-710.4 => 0.009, 21.3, 22.5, 21.6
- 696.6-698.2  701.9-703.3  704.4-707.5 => 0.011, 21.4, 21.6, 21.5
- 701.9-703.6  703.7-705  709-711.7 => -0.019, 21.4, 21.9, 21.5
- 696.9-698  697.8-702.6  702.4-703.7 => 0.006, 21.3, 21.4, 21.4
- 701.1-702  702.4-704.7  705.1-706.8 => -0.017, 21.3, 21.4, 21.3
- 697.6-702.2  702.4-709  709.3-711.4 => -0.091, 21.4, 22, 21.7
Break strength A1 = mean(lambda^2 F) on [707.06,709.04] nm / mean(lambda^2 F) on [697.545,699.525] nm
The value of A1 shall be 1.11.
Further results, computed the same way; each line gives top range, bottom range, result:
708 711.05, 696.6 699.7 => 1.09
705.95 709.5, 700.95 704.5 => 1.06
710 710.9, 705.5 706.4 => 1.07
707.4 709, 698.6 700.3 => 1.12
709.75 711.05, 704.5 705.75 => 1.03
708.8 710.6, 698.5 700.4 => 1.06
